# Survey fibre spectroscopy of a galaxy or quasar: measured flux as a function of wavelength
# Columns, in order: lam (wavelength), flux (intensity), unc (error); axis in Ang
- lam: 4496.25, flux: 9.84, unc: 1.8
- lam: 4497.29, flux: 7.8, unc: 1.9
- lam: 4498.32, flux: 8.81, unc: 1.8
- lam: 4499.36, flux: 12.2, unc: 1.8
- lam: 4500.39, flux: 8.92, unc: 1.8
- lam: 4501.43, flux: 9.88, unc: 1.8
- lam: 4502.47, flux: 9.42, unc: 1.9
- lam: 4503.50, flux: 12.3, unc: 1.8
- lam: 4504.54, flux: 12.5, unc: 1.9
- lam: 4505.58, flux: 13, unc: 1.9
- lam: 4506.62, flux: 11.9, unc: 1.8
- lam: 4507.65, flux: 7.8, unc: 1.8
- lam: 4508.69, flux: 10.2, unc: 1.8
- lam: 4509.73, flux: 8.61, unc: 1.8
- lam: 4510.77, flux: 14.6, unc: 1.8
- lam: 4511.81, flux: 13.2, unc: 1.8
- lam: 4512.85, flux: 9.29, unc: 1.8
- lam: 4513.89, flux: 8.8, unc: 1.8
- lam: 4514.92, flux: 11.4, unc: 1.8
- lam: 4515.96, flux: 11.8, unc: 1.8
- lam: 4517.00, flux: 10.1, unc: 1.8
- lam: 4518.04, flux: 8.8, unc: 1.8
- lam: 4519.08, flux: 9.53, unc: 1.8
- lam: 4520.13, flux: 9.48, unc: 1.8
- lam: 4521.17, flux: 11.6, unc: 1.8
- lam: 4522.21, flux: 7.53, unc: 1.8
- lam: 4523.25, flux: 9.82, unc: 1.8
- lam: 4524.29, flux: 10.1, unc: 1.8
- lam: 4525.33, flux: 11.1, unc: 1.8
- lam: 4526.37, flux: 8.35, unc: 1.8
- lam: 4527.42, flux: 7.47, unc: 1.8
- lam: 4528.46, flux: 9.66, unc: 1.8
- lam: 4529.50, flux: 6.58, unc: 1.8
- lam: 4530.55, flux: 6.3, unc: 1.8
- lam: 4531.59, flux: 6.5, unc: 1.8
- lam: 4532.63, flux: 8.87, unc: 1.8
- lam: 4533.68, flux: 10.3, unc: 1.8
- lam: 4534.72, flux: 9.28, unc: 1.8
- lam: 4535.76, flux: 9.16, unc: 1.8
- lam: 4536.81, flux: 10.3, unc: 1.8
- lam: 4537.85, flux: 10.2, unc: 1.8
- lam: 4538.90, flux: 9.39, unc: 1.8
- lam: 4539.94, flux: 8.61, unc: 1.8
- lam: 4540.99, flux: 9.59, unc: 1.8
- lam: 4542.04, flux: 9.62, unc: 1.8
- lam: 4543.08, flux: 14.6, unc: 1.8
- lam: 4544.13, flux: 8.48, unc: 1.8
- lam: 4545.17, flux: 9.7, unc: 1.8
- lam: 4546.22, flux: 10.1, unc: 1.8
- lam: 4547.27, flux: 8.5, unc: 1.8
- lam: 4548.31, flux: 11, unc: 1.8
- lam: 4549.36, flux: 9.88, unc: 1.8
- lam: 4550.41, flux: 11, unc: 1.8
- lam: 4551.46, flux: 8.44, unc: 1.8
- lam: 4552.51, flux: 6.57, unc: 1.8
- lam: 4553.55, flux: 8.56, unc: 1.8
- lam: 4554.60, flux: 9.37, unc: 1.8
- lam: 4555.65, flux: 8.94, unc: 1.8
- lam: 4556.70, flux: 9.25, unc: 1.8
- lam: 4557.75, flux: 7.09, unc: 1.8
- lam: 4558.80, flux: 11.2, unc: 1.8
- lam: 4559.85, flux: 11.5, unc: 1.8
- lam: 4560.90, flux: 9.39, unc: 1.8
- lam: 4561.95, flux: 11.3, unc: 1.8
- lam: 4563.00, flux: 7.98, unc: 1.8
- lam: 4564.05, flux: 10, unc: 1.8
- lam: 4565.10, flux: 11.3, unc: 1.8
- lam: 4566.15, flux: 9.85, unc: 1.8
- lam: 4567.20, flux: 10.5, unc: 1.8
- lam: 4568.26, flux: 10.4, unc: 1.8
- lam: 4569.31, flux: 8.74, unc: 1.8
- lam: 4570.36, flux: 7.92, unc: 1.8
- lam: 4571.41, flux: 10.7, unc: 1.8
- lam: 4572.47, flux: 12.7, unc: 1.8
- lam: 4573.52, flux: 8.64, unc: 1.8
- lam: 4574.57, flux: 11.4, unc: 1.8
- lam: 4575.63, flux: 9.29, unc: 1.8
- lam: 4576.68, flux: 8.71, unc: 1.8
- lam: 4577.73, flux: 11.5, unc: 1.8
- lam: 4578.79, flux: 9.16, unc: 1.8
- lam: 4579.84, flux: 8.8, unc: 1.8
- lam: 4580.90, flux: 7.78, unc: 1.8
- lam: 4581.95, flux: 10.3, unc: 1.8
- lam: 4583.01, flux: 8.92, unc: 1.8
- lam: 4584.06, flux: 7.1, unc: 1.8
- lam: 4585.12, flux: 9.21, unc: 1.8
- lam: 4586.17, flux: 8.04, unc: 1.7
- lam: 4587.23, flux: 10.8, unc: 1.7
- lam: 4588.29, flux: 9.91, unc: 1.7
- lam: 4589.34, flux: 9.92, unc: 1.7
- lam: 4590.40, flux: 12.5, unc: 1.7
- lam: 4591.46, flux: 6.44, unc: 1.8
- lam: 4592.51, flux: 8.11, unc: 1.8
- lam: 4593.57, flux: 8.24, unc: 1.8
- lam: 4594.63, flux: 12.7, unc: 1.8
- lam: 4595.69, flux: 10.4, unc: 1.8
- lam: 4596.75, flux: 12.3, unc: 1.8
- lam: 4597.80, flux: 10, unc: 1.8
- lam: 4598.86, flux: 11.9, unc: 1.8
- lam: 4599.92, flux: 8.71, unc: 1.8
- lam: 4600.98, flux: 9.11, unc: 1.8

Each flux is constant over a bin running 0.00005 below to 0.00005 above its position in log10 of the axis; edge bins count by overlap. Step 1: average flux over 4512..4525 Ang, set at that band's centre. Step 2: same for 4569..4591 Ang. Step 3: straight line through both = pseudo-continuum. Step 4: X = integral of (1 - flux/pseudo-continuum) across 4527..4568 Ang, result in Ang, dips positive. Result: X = 1.6 Ang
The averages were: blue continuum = 9.96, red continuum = 9.62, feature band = 9.41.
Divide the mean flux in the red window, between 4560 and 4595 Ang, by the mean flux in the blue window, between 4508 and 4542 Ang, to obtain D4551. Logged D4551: 1.01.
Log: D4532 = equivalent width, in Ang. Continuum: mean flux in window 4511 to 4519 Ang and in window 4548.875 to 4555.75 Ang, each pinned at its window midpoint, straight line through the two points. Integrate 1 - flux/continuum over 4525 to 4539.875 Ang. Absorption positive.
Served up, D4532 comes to 1.6 Ang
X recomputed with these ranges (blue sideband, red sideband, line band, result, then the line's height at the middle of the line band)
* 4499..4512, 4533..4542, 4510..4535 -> 1.7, 10.3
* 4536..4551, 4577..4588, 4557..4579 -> -1.1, 9.49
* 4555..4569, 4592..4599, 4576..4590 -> 1.3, 10.2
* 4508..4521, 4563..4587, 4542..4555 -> 0.4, 9.96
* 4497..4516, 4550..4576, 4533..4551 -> 0.1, 10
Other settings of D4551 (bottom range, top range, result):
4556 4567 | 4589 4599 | 1.03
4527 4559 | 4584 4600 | 1.08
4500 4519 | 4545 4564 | 0.88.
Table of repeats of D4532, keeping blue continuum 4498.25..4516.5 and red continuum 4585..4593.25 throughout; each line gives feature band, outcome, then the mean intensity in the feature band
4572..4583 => -0.23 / 9.77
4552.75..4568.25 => 0.28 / 9.7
